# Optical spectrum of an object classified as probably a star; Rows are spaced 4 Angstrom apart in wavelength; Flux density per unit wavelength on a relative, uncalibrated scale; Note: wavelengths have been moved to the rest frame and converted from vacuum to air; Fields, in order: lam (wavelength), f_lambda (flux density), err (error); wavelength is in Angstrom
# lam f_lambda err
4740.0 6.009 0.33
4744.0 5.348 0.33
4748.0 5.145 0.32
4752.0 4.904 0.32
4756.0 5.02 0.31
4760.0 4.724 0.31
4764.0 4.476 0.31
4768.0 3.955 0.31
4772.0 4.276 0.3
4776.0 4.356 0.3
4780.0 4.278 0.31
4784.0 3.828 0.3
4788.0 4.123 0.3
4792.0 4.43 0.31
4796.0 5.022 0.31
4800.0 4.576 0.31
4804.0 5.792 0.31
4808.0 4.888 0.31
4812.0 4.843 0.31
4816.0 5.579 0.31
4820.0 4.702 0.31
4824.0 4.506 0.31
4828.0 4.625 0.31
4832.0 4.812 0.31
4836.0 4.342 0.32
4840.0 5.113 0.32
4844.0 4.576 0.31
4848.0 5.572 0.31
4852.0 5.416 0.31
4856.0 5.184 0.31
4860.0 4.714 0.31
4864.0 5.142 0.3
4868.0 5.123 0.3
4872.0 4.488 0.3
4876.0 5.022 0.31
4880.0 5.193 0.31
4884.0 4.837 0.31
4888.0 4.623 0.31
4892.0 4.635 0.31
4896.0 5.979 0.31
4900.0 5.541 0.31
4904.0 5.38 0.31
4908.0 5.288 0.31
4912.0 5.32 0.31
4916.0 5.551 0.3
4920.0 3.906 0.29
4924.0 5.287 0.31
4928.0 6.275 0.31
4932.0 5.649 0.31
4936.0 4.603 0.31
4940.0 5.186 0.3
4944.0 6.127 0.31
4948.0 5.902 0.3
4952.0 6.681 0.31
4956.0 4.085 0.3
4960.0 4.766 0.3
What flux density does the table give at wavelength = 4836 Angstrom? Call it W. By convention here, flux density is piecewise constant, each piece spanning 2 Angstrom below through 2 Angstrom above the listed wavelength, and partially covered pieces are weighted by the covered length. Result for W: 4.342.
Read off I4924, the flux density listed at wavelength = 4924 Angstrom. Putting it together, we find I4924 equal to 5.287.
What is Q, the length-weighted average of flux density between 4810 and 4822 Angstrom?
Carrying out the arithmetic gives 5.04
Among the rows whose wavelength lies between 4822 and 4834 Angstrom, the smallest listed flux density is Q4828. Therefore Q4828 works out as 4.506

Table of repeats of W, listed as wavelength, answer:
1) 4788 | 4.123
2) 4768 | 3.955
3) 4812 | 4.843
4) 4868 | 5.123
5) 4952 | 6.681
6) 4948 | 5.902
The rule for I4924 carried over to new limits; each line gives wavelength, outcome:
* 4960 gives 4.766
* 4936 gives 4.603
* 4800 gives 4.576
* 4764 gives 4.476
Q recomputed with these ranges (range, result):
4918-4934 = 5.28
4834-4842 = 4.73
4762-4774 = 4.24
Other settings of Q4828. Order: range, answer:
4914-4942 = 3.906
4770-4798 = 3.828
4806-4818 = 4.843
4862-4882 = 4.488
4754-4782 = 3.955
